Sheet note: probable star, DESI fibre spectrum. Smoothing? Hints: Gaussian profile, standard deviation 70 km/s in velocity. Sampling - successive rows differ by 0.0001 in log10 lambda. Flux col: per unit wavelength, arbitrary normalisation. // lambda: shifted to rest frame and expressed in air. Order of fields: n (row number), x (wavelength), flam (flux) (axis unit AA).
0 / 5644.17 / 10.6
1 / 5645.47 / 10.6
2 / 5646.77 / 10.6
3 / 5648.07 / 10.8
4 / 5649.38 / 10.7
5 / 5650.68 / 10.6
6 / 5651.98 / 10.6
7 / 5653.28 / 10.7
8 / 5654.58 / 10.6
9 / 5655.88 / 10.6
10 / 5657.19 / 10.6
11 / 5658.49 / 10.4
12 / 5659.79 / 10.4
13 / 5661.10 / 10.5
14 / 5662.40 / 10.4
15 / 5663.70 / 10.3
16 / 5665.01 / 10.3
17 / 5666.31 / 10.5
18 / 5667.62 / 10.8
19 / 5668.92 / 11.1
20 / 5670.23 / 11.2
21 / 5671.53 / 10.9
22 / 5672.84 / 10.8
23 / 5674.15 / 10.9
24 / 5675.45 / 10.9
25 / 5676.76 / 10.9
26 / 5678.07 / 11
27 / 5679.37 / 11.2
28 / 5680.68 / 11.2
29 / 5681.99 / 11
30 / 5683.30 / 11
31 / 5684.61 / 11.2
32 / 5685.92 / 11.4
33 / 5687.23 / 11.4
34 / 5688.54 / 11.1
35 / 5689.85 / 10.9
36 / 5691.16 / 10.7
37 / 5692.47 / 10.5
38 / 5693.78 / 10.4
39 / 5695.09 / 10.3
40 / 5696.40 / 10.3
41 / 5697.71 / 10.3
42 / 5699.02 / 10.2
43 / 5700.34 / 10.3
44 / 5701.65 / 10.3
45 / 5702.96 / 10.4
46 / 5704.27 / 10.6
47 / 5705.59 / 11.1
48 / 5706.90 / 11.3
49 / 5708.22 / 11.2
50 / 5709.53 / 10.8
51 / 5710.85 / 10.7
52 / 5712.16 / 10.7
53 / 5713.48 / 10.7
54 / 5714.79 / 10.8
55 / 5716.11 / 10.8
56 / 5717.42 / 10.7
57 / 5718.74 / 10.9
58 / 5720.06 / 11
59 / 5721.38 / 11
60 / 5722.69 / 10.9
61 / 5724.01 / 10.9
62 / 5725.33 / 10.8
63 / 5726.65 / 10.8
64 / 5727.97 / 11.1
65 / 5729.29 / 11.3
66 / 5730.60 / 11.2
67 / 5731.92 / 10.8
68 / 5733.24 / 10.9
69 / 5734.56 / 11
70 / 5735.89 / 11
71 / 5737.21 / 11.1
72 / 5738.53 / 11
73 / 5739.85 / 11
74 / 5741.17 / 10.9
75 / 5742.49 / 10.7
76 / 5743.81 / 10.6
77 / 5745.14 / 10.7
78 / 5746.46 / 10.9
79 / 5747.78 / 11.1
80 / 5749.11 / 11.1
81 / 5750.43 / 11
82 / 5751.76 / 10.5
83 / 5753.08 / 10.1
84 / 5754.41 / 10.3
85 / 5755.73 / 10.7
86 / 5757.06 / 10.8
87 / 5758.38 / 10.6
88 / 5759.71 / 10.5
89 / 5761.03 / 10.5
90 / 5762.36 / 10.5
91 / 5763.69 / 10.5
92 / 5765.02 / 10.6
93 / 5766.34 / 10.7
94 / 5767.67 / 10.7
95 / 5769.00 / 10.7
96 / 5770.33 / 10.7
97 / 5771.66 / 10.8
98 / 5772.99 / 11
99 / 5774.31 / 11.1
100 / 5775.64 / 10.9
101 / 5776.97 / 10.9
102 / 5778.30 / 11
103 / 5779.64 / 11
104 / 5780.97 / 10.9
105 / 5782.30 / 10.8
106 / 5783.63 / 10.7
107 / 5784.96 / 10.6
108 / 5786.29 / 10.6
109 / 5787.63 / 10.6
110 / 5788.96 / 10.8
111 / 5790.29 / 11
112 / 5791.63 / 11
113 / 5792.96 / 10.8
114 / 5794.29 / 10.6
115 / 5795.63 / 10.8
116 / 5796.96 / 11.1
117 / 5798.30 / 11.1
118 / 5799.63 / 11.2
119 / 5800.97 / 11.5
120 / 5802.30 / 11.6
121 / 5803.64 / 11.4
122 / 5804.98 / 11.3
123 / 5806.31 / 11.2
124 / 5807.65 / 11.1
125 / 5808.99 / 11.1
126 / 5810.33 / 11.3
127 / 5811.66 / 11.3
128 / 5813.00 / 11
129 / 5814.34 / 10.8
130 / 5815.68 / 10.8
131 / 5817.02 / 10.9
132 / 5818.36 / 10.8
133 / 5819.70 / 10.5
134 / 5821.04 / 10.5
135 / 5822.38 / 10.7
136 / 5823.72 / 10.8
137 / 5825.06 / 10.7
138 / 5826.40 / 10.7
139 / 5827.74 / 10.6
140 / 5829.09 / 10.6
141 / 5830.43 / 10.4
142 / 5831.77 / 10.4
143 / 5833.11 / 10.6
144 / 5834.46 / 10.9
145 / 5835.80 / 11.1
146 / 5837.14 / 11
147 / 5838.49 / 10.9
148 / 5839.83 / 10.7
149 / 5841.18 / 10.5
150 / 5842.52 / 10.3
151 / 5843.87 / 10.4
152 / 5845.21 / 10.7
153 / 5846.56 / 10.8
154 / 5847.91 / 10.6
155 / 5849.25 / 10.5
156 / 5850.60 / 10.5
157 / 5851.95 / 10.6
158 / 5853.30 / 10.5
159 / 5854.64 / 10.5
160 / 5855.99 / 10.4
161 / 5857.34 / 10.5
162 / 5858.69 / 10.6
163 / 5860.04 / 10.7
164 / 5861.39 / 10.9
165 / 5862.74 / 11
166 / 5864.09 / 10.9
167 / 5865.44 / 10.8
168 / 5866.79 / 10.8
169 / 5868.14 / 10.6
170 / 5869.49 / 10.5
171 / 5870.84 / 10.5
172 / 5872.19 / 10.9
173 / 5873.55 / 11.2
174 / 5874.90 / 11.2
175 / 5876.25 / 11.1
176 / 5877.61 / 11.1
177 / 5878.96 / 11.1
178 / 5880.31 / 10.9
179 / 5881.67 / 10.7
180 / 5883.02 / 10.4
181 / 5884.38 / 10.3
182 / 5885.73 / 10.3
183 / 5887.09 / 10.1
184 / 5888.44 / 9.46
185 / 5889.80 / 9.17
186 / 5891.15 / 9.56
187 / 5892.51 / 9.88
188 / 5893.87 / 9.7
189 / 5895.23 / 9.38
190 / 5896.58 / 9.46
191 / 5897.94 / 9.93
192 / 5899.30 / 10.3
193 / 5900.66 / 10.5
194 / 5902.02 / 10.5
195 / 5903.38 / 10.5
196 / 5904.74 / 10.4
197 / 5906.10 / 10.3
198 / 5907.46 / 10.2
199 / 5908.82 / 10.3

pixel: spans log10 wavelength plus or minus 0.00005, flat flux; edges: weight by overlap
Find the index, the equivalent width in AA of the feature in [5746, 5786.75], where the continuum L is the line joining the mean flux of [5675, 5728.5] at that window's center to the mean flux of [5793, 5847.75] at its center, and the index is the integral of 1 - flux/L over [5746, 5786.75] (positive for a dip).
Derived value 0.4 AA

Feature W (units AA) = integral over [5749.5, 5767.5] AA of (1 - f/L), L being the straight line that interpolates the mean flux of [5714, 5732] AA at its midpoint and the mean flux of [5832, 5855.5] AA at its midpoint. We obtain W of 0.5 AA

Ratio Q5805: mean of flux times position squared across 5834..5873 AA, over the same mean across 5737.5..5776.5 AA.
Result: 1.0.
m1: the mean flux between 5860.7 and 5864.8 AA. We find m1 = 10.9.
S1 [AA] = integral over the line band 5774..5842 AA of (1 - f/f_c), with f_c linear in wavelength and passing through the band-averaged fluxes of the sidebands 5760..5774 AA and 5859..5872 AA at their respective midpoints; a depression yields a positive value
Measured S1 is -1.1 AA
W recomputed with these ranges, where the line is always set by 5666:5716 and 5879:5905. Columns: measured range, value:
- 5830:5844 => -0.5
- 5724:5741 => -0.5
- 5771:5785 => -0.5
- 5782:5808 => -1.4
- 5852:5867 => -0.7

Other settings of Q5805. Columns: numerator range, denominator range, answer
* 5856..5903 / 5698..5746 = 1.02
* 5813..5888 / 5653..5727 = 1.05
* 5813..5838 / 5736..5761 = 1.02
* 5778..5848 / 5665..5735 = 1.04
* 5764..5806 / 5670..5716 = 1.04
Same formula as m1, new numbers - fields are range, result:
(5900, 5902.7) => 10.5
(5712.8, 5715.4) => 10.8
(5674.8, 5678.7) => 10.9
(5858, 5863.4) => 10.8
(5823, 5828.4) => 10.7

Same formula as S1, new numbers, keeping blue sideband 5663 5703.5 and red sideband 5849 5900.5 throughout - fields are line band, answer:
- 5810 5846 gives -0.7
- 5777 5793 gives -0.3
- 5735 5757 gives -0.3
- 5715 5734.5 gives -0.4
